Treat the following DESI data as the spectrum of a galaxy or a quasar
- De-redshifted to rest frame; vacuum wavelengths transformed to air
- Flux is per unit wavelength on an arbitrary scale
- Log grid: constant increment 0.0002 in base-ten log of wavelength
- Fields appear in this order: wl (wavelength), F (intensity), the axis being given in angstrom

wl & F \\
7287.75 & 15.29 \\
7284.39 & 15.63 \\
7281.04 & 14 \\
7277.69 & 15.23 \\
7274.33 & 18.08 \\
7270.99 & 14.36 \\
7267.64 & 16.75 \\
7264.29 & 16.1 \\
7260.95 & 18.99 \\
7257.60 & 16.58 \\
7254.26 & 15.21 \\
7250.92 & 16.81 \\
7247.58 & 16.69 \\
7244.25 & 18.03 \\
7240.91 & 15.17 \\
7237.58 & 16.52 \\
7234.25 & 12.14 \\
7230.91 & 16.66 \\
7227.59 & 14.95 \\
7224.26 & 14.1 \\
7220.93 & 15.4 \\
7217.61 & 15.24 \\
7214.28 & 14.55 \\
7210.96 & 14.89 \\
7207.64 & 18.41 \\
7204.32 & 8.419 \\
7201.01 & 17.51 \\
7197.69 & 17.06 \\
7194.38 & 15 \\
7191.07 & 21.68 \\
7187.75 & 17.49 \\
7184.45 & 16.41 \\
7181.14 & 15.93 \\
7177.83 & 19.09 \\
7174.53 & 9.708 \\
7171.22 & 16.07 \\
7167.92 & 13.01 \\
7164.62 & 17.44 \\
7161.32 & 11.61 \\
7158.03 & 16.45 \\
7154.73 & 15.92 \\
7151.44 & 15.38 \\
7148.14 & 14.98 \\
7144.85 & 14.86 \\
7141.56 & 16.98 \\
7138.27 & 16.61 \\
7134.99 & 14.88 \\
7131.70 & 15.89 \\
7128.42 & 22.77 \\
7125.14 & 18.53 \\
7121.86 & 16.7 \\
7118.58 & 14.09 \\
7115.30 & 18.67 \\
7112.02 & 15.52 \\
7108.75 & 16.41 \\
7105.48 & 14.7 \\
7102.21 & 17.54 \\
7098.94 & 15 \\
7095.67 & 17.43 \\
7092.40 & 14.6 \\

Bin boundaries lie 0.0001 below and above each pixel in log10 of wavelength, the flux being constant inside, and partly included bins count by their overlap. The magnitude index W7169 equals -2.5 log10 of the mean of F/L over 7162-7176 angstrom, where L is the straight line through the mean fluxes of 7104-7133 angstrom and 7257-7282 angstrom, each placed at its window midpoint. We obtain 0.20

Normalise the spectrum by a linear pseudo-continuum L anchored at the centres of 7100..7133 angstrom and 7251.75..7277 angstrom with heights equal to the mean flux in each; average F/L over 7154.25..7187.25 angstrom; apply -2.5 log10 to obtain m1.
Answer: 0.11 mag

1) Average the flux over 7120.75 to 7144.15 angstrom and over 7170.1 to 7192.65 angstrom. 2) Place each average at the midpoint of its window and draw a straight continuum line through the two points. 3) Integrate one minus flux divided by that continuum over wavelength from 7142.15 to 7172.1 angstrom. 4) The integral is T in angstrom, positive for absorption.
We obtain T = 3.32 angstrom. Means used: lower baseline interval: 17.4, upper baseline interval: 16.6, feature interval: 15.1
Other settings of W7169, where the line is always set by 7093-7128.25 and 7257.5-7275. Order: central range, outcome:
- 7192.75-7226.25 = 0.114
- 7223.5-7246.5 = 0.087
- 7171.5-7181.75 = 0.120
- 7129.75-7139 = 0.048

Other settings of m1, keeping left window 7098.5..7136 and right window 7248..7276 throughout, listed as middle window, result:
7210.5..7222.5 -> 0.11 mag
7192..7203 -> 0.00 mag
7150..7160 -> 0.06 mag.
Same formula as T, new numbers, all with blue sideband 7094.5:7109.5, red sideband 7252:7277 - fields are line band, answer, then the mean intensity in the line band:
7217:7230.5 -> 1.1 angstrom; 15.1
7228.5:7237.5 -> 0.9 angstrom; 14.8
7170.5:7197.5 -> -0.2 angstrom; 16.5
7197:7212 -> 1.1 angstrom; 15.2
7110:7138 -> -1.5 angstrom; 17.1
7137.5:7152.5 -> 0.5 angstrom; 15.7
